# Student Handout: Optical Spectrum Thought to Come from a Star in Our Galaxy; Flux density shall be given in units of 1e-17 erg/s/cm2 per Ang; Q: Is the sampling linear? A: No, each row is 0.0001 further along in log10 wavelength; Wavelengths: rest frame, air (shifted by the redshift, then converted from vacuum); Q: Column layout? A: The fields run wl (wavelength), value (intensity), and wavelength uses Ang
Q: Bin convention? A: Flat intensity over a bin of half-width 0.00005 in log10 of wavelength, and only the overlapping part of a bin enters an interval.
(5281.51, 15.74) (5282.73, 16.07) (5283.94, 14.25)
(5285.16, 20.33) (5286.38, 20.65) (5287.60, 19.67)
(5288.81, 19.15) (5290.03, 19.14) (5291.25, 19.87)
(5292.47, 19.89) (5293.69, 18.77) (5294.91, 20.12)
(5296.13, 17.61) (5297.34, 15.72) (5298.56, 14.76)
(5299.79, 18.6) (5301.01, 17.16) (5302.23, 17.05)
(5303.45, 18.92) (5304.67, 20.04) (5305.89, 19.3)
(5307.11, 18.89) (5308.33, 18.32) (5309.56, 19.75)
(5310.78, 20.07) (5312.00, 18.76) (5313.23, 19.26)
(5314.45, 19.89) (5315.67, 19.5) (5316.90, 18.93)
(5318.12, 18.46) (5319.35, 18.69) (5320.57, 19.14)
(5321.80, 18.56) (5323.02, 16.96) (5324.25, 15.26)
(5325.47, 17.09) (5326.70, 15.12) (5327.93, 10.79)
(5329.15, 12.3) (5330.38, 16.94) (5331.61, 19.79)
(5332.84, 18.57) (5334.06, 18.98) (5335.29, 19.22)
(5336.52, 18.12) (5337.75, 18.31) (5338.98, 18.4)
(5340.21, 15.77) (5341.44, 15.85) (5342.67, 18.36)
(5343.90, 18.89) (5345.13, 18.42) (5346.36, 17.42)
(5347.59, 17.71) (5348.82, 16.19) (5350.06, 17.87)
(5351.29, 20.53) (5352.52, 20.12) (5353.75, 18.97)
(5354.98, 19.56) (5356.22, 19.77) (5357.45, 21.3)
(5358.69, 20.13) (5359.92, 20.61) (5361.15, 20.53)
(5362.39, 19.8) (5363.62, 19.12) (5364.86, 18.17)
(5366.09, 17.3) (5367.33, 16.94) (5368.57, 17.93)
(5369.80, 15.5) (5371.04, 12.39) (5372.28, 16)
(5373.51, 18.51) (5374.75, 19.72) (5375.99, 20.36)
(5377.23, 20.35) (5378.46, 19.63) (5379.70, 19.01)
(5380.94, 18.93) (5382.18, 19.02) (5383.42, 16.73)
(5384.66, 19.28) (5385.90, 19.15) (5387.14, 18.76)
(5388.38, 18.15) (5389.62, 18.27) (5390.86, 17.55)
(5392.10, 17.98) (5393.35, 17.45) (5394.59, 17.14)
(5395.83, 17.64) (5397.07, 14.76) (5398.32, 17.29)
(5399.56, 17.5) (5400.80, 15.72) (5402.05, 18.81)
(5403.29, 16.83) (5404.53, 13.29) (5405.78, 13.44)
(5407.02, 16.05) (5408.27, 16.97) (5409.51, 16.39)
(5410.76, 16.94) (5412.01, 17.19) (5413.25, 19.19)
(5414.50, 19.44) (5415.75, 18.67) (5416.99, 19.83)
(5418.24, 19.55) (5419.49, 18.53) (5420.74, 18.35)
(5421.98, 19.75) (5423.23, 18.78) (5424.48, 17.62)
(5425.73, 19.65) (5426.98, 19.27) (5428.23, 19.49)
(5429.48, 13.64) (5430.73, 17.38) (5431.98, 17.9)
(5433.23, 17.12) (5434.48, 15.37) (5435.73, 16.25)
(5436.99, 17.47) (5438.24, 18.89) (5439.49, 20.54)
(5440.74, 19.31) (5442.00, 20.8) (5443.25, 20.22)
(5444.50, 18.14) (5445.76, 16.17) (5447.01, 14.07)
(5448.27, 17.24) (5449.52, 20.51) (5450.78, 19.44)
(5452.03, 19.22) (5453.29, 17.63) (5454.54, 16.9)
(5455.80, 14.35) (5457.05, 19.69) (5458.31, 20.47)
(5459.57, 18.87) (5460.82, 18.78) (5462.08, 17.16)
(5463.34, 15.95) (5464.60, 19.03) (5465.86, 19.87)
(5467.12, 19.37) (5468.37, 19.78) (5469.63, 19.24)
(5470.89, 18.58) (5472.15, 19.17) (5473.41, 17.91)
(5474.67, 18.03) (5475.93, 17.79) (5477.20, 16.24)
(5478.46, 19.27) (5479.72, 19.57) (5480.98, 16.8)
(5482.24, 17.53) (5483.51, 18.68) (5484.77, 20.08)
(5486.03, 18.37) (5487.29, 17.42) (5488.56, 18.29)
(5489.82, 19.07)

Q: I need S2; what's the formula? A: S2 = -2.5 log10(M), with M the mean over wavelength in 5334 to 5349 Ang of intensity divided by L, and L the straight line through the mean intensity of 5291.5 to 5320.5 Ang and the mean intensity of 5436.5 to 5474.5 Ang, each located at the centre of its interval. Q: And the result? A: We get 0.05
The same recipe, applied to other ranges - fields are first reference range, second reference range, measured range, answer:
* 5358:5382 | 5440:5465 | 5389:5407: 0.11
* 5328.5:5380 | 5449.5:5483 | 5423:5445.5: 0.01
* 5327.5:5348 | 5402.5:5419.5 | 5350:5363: -0.16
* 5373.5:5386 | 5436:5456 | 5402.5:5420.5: 0.08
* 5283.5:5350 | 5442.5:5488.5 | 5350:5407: 0.00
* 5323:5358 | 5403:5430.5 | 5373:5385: -0.09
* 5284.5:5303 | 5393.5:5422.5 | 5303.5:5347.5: 0.02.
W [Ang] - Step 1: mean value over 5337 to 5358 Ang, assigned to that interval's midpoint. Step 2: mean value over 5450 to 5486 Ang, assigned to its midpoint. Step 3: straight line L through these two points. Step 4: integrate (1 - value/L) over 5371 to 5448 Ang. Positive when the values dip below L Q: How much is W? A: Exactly 2.37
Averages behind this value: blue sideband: 18.4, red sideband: 18.4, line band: 17.9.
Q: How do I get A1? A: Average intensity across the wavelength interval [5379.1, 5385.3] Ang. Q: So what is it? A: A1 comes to 18.6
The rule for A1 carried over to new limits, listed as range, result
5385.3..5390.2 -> 18.6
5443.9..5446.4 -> 17.1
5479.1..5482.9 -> 17.9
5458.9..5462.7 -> 18.3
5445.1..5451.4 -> 17.5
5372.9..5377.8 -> 19.7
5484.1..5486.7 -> 19.3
